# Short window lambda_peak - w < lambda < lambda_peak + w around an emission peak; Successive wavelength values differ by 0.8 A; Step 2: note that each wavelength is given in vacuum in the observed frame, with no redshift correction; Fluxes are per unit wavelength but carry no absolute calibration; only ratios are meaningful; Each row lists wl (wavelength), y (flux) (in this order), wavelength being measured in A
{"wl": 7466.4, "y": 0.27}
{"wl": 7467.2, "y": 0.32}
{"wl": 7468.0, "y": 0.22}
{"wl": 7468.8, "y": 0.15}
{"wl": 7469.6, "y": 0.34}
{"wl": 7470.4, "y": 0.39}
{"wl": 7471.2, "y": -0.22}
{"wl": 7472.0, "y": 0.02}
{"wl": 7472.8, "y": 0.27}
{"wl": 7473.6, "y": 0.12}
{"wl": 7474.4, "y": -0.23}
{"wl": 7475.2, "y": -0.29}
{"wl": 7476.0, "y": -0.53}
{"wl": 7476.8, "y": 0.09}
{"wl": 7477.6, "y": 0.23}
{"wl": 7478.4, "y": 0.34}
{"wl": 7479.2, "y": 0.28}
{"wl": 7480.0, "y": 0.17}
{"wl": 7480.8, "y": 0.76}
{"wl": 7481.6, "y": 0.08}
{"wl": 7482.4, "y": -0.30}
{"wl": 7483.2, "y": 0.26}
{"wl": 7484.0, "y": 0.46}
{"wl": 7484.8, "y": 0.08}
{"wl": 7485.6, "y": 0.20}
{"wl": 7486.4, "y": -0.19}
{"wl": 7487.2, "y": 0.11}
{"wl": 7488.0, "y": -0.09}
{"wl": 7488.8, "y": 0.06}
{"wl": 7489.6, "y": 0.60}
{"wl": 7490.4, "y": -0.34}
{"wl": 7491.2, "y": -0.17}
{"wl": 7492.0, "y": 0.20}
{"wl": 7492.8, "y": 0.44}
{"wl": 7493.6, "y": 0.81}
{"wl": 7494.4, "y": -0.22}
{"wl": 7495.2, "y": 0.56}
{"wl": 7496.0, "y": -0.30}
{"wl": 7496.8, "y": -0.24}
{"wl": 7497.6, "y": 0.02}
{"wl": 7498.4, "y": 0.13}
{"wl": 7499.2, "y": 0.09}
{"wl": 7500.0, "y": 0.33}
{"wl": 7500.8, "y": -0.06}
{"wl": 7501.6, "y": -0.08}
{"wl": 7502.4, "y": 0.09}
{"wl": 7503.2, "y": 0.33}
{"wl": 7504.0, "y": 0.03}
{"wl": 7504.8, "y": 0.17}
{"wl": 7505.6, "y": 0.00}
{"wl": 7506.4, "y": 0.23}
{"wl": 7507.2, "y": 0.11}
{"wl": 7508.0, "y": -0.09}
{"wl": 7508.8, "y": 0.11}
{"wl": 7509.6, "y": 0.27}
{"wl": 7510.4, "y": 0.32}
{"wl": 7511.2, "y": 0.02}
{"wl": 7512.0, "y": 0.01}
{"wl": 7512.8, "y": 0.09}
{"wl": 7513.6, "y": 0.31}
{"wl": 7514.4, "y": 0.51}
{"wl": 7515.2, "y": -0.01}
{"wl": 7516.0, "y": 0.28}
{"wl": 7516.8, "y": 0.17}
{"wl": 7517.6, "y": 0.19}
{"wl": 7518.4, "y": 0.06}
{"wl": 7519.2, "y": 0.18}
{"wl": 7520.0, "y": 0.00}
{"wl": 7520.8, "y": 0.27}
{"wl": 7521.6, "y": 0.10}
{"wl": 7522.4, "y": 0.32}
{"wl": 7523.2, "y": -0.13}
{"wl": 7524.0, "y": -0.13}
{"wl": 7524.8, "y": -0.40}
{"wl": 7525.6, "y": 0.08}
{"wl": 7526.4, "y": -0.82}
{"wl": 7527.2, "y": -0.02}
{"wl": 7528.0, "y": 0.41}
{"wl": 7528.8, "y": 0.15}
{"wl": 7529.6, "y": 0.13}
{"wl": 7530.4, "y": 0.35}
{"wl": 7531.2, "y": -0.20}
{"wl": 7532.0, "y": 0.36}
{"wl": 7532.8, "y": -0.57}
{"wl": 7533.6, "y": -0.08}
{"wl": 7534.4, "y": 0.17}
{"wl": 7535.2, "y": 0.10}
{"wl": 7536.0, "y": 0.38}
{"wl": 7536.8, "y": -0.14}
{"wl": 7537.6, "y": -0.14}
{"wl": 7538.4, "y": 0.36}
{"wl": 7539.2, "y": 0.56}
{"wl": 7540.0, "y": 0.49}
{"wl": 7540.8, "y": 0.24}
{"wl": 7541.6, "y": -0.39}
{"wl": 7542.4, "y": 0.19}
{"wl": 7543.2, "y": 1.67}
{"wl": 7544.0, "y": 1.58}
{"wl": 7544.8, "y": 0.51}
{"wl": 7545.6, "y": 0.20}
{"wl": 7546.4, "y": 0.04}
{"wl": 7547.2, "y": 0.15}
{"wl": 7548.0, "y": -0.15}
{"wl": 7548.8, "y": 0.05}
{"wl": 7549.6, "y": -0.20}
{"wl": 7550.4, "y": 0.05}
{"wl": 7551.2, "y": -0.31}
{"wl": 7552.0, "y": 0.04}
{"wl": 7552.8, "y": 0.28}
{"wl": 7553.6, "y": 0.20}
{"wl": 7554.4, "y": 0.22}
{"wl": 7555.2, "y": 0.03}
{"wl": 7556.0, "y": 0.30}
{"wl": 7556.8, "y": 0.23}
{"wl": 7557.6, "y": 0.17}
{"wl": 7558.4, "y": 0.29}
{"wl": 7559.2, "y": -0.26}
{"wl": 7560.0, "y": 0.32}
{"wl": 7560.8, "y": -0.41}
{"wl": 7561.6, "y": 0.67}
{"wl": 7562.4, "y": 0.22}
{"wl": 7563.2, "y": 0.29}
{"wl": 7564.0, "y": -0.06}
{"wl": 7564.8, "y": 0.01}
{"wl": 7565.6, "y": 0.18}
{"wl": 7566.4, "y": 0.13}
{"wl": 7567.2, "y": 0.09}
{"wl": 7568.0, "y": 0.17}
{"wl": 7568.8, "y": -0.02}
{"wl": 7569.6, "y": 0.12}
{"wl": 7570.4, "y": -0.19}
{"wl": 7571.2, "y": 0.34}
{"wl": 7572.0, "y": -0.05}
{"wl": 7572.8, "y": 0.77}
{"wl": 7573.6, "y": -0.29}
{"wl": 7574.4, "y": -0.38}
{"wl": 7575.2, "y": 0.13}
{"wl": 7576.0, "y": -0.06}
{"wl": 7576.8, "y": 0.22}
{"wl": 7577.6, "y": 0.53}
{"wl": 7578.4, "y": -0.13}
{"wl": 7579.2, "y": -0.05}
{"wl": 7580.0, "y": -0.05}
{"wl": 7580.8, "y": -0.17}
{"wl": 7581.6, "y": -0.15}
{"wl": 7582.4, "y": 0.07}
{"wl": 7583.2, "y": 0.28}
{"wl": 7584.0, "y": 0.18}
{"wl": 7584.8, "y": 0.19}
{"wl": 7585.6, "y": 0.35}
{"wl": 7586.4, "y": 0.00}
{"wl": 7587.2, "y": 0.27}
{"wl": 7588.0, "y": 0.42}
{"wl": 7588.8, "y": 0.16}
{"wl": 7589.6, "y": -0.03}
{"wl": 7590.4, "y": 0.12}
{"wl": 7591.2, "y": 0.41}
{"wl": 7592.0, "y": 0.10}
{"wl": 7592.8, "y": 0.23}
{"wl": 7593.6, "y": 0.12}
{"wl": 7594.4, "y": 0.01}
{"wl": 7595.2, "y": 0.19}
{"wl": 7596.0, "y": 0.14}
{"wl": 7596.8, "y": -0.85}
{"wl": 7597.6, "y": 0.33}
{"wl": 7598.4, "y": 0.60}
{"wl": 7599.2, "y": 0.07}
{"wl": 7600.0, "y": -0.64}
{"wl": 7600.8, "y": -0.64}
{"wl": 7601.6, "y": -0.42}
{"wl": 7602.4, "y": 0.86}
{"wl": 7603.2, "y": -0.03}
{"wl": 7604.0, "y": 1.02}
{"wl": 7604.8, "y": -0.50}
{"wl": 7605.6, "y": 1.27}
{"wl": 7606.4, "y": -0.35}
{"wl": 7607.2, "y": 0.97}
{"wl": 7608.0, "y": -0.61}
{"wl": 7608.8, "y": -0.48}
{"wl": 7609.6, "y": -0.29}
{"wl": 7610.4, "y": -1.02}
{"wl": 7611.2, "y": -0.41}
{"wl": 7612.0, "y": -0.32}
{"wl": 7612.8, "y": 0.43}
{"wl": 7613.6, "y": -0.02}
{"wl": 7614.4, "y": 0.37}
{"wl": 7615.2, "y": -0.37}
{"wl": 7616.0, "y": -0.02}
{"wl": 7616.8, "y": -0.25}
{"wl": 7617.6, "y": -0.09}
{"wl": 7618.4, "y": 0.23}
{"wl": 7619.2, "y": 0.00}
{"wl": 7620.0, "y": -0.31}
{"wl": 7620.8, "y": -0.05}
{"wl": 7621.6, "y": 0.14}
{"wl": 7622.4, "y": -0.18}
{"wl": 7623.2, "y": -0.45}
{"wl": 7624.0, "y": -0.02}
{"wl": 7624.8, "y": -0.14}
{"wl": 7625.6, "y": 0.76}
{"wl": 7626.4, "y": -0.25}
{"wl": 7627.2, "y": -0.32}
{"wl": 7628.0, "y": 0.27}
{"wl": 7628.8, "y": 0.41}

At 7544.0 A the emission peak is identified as H-alpha 6563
